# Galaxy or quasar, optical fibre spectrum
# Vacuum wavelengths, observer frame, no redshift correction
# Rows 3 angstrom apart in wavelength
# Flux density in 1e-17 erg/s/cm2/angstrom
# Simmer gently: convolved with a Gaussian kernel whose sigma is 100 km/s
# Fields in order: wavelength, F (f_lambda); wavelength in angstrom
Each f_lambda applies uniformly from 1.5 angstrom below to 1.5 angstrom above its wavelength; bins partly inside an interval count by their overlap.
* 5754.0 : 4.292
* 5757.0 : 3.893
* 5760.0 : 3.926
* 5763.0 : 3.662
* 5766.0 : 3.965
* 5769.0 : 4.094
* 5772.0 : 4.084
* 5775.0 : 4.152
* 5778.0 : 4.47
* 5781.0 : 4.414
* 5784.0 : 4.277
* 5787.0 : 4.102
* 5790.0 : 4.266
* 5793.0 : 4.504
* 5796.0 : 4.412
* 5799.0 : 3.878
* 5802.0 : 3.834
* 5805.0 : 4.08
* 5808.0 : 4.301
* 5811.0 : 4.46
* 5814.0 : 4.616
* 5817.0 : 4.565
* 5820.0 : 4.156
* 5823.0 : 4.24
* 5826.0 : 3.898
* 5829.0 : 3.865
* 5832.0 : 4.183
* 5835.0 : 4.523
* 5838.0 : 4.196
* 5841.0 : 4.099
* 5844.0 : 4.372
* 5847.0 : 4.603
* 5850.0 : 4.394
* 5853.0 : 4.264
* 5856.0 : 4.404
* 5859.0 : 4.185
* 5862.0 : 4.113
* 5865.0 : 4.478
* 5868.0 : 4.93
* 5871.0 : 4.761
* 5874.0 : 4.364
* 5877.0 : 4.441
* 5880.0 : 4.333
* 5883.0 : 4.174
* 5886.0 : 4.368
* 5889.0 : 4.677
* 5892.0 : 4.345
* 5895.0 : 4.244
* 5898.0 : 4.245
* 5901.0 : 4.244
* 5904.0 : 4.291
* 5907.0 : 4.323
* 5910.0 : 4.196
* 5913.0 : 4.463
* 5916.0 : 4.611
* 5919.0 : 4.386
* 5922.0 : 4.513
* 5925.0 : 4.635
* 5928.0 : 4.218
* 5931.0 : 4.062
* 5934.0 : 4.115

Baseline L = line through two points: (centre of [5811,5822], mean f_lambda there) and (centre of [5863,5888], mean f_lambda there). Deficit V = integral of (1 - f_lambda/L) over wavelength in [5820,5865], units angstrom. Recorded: 2.1 angstrom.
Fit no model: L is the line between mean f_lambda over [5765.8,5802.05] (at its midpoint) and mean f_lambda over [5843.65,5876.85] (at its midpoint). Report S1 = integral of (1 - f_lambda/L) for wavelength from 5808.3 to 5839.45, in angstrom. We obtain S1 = 0.4 angstrom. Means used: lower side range 4.21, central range 4.27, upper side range 4.44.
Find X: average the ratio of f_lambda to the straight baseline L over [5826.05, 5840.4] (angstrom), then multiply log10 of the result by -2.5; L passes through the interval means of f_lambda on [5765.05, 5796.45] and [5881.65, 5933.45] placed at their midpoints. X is 0.03 mag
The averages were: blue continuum 4.25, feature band 4.16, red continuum 4.35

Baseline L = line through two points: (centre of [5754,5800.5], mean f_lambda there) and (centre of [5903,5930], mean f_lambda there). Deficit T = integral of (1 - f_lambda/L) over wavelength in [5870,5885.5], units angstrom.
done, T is -0.26 angstrom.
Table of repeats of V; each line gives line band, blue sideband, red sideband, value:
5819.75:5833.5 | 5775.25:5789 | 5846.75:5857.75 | 0.9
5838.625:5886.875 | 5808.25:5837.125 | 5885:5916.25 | -0.8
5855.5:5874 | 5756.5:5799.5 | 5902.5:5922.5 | -0.7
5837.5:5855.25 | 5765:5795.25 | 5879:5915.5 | -0.2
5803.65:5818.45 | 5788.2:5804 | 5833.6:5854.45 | -0.6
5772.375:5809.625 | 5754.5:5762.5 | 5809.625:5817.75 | 0.6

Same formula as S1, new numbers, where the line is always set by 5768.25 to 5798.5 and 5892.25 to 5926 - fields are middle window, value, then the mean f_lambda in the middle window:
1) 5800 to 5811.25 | 0.43 angstrom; 4.12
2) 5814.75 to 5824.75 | -0.08 angstrom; 4.33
